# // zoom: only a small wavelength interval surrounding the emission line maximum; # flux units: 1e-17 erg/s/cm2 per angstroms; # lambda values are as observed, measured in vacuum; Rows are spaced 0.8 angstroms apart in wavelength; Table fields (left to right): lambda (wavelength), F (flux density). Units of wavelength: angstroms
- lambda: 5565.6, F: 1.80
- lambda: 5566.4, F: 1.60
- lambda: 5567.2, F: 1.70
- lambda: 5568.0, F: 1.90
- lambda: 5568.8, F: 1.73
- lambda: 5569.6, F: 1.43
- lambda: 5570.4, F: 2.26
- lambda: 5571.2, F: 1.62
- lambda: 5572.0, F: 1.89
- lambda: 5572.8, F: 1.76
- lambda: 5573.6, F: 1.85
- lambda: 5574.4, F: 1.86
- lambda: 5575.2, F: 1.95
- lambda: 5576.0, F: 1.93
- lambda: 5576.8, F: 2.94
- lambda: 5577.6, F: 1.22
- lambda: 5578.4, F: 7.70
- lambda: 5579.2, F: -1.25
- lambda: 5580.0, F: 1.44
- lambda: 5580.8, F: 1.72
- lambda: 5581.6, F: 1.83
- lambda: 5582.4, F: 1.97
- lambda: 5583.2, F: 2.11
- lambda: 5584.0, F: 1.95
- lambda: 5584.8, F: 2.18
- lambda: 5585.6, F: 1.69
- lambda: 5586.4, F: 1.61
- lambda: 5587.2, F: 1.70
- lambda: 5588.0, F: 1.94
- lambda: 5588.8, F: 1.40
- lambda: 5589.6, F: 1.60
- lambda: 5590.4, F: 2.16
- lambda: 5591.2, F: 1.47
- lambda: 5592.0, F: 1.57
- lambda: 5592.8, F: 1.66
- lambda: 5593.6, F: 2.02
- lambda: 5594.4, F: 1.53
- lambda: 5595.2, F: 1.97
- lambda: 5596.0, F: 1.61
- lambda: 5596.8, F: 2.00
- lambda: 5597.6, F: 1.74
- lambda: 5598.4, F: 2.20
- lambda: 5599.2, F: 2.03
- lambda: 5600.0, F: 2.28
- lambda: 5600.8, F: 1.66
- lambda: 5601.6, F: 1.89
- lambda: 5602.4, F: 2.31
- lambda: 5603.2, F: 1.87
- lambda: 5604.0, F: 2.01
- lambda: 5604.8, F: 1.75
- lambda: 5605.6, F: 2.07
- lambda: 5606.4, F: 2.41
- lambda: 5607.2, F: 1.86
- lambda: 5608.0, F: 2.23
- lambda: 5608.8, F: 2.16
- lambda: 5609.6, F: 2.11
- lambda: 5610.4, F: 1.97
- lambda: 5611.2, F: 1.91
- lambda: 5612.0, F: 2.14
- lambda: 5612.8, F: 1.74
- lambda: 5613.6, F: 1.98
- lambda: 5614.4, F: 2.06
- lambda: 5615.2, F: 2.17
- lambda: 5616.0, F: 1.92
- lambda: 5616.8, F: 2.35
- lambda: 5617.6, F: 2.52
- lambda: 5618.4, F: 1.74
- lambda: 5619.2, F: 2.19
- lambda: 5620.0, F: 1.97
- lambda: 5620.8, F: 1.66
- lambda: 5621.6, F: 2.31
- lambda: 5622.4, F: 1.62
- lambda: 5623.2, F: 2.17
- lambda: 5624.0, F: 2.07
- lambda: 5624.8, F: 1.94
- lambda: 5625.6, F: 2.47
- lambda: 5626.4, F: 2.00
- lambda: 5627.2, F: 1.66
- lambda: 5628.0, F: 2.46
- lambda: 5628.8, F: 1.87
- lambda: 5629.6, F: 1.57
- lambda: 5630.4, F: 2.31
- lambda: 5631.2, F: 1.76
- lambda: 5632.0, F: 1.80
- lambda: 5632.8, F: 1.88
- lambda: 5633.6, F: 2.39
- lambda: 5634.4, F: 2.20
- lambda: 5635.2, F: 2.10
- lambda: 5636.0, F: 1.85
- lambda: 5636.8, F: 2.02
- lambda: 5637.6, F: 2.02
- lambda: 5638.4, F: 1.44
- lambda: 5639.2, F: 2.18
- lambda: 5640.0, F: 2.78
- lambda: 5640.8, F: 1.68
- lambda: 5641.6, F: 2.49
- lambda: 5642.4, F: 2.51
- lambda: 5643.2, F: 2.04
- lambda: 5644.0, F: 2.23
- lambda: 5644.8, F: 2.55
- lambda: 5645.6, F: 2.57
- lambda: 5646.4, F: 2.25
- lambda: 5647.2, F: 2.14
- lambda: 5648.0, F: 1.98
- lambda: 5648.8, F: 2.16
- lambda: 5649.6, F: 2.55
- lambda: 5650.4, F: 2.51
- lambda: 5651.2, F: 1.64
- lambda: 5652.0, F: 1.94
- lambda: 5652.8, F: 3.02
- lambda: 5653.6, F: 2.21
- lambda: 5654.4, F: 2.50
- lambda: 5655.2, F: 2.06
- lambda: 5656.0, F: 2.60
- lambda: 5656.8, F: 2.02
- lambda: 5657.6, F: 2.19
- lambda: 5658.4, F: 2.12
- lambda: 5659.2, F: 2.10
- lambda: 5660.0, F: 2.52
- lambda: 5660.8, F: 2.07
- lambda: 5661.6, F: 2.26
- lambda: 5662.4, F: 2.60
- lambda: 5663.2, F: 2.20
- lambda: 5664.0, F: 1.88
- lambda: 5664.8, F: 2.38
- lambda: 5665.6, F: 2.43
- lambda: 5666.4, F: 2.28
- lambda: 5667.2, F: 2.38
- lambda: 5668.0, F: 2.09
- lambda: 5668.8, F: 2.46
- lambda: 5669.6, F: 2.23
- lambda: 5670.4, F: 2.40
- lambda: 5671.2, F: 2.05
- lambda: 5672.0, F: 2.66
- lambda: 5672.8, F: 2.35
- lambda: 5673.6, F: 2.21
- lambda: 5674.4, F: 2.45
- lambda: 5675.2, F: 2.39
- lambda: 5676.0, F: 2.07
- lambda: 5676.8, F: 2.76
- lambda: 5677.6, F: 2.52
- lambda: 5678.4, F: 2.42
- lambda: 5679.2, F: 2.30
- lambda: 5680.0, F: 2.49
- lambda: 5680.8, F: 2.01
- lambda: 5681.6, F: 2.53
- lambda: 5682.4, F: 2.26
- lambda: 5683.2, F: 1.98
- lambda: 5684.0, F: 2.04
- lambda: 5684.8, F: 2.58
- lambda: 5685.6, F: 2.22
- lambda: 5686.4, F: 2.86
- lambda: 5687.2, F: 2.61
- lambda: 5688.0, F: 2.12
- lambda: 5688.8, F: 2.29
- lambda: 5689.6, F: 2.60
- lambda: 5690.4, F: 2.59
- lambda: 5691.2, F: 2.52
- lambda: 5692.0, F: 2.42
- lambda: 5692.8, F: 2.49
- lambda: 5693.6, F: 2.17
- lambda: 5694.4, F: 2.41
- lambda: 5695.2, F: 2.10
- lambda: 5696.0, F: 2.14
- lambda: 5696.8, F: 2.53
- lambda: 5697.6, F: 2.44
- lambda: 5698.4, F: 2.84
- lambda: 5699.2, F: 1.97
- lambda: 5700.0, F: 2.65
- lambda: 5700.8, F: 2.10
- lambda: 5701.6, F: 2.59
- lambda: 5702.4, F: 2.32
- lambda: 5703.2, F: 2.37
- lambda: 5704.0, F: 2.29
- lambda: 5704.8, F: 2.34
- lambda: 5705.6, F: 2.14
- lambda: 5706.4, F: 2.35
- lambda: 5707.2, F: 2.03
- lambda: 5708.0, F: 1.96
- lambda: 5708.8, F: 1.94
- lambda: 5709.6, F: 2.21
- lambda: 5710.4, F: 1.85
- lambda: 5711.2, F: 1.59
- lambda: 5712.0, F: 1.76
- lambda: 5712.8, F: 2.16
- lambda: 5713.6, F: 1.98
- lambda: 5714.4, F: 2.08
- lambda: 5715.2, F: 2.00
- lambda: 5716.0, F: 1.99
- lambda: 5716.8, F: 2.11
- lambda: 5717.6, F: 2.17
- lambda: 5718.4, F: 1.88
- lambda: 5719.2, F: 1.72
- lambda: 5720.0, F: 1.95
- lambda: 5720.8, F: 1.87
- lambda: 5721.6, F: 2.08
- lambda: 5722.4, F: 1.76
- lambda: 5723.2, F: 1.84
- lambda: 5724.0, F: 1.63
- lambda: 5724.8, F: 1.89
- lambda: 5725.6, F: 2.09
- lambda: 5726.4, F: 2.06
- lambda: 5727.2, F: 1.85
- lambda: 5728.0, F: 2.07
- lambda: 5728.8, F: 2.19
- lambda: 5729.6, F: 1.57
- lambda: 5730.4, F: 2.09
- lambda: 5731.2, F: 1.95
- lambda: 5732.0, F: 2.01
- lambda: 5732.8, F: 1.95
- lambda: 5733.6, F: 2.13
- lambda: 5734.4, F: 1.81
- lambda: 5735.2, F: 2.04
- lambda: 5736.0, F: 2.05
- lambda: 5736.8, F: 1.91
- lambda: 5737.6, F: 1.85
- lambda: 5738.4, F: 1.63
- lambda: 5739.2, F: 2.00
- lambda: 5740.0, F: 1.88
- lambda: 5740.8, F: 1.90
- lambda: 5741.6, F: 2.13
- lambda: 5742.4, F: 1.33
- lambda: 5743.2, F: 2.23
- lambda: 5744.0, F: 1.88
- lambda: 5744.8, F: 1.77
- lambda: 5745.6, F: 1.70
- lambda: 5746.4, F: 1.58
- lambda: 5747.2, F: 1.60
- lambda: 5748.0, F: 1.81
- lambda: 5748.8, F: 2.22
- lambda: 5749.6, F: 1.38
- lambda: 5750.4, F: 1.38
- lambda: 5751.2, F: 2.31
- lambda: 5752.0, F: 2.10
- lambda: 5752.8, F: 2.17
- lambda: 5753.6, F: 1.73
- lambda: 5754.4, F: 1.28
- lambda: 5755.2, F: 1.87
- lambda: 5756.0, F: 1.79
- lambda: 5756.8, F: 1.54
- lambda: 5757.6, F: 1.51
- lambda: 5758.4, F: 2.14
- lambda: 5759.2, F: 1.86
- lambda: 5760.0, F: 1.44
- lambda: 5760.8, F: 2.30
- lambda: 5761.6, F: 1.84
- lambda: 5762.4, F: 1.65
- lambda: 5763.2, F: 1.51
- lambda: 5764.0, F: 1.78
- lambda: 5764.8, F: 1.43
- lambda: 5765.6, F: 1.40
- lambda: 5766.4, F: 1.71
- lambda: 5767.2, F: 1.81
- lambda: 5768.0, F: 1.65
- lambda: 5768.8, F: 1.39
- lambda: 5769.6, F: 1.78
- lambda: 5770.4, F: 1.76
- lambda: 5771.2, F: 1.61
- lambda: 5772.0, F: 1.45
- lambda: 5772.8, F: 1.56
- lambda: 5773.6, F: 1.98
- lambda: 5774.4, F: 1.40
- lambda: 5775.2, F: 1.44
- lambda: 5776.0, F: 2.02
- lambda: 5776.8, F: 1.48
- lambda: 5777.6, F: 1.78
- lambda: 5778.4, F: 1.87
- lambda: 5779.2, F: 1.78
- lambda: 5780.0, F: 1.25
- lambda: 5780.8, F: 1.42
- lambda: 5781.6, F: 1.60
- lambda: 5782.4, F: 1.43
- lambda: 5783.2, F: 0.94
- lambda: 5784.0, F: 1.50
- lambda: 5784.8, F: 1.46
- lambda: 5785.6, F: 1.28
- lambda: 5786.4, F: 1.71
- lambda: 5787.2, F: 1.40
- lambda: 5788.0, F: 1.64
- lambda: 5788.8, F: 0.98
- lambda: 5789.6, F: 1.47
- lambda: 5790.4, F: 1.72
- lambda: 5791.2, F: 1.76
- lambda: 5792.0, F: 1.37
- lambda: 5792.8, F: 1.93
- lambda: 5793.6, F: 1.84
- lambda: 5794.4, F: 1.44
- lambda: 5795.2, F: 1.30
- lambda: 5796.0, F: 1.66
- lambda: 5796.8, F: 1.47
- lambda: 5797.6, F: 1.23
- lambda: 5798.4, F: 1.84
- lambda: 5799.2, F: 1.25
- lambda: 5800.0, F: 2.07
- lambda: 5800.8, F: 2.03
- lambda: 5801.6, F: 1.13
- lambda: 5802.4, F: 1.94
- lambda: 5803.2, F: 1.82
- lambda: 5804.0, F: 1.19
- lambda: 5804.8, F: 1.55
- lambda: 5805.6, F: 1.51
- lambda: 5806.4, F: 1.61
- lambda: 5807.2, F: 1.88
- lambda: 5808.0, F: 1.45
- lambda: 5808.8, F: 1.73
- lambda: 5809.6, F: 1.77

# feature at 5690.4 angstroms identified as C III]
